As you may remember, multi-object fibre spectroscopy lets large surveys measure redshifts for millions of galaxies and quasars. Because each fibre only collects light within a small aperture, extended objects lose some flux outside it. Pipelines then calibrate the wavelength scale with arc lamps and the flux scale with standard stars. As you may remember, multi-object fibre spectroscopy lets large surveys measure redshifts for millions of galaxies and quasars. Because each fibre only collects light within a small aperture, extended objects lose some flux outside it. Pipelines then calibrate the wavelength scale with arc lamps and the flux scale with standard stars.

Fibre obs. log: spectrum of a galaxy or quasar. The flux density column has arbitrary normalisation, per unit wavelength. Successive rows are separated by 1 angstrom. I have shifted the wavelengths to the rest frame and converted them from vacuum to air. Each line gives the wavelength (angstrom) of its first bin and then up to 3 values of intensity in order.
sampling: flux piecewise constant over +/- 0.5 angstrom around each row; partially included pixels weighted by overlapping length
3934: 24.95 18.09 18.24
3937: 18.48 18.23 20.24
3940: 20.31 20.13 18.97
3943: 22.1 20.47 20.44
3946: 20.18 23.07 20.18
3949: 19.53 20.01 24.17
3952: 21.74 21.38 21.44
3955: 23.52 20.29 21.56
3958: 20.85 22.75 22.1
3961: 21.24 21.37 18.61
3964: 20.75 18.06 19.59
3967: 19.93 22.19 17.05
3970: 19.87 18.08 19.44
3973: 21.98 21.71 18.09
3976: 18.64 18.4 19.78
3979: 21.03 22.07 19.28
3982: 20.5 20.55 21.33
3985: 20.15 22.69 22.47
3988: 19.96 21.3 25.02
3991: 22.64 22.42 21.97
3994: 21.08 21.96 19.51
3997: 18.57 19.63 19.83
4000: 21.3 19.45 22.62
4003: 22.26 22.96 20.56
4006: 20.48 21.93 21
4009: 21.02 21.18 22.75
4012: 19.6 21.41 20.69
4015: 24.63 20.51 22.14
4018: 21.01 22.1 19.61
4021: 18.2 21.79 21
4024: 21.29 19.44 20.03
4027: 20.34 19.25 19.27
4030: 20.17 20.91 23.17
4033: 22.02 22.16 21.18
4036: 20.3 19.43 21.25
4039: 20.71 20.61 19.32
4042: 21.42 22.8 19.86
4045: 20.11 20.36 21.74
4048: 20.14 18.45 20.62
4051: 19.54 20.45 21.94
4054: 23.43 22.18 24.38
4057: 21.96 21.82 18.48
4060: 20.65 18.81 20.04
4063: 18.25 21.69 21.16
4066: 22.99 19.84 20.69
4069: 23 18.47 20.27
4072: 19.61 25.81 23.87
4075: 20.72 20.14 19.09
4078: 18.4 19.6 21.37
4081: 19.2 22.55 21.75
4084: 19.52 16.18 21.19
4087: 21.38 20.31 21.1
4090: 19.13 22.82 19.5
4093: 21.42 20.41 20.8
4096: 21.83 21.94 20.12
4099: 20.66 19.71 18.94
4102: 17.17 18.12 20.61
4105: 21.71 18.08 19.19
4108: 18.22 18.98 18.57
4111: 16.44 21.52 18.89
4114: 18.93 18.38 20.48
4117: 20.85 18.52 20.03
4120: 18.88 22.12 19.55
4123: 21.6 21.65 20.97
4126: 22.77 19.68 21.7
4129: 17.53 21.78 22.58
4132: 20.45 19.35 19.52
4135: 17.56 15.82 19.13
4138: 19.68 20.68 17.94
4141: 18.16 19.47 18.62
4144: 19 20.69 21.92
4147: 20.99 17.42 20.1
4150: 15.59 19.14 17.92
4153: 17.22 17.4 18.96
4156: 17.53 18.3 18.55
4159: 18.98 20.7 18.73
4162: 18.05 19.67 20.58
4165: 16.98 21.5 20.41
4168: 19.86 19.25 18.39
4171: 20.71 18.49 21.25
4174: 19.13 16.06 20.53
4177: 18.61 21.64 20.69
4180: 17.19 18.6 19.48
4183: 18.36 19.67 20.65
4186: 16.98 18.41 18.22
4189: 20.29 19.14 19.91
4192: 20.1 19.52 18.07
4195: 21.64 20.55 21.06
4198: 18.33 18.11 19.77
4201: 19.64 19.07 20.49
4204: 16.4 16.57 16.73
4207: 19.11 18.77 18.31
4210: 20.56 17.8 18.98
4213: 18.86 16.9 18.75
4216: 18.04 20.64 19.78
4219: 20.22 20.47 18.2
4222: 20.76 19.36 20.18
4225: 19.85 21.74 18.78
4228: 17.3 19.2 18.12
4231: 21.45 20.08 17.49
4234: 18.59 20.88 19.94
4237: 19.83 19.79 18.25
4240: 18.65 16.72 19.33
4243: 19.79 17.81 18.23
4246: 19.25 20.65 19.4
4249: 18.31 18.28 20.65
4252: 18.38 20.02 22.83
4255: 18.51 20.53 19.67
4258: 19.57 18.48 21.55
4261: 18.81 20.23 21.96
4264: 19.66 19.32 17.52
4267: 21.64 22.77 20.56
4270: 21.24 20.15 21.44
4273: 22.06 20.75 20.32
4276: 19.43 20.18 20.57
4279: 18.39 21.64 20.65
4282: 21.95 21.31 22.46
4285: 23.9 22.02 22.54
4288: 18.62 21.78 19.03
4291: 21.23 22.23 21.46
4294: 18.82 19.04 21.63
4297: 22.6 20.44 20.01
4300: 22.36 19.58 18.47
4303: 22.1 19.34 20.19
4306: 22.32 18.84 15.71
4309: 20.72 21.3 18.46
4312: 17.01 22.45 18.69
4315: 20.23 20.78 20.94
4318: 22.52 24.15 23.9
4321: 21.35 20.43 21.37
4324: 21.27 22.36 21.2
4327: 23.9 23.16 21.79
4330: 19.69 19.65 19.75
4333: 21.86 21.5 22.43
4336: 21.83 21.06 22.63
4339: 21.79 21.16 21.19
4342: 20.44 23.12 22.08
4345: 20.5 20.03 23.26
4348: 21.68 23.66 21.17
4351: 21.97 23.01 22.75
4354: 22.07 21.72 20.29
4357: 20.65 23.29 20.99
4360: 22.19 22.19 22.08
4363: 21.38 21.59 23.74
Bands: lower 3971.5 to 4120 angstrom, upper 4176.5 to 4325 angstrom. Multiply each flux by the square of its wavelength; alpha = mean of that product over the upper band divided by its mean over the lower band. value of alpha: 1.1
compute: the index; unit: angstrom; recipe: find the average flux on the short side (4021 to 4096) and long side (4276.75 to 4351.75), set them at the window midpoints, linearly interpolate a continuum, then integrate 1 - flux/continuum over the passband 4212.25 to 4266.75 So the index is 4.1 angstrom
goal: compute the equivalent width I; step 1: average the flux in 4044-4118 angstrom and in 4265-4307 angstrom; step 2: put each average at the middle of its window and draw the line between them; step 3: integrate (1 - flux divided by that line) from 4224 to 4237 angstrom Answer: 0.7 angstrom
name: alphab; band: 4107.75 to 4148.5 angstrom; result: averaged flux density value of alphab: 19.7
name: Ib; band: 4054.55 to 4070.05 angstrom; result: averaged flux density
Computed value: 21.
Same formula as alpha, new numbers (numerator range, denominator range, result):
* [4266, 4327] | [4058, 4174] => 1.15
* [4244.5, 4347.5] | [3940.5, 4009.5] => 1.16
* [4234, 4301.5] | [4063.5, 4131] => 1.08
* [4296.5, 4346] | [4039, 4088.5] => 1.15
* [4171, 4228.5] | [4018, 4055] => 1.00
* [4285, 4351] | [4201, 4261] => 1.14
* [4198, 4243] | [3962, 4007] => 1.04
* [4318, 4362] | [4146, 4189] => 1.24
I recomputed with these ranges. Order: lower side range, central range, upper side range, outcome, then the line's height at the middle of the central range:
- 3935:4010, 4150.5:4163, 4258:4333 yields 1.3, 20.7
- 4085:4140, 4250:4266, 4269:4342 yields 0.6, 20.7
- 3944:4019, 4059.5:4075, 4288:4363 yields 0.0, 21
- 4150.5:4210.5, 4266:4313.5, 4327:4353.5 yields 0.5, 20.9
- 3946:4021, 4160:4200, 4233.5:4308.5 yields 2.0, 20.4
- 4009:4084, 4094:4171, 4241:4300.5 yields 4.5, 20.7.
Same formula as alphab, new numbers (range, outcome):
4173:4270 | 19.3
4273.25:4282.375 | 20.5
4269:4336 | 20.9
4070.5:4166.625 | 19.8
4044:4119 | 20.3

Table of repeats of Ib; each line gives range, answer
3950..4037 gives 20.9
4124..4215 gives 19.2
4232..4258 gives 19.3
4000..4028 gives 21.1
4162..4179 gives 19.6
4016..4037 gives 20.7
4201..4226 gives 19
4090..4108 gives 20.1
